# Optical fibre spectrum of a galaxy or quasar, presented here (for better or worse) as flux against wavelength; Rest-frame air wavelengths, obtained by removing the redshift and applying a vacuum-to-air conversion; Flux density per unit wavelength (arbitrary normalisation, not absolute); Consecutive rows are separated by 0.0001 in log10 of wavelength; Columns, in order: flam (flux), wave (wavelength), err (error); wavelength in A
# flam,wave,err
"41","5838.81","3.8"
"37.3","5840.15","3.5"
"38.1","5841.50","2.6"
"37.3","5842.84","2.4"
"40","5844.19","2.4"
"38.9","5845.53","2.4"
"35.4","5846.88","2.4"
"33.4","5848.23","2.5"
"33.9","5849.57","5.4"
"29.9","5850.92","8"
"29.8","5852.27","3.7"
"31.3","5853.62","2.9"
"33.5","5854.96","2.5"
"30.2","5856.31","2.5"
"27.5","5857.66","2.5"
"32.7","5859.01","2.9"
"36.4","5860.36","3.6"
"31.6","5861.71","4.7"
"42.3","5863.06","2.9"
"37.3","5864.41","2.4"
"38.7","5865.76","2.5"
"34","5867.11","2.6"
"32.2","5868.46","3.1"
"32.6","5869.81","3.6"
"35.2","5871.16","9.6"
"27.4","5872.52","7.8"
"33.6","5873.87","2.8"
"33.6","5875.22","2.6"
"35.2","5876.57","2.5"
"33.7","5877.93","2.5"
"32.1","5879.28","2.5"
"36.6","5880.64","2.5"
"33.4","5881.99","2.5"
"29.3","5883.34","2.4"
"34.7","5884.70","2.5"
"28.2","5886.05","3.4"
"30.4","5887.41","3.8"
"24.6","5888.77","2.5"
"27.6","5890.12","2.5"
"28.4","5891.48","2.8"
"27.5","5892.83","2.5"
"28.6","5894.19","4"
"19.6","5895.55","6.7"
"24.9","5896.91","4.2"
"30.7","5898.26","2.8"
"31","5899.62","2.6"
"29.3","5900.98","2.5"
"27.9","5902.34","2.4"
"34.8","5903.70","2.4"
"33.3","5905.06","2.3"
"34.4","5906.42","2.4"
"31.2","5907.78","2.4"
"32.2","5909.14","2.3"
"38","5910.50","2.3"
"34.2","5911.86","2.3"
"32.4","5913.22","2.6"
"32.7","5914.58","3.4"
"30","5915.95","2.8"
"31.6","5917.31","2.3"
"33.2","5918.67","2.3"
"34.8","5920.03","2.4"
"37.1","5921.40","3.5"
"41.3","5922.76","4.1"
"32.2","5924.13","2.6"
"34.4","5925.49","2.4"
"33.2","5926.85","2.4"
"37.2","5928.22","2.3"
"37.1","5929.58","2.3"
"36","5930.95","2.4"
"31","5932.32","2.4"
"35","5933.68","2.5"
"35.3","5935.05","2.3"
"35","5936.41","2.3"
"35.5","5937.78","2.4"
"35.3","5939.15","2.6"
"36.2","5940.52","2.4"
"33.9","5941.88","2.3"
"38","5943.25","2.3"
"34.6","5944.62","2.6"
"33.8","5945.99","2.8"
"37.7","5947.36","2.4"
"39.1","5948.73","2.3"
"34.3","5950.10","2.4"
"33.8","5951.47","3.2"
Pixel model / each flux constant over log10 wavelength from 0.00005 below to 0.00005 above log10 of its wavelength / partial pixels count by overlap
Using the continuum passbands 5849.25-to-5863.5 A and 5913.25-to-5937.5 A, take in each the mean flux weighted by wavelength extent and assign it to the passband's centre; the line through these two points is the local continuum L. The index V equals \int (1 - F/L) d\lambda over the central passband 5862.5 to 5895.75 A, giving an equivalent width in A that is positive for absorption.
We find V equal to 1.1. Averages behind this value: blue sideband 32.4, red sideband 34.5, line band 32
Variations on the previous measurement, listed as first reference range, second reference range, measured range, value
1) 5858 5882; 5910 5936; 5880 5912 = 3.8 A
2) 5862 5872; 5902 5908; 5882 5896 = 2.3 A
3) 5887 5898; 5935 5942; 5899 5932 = -3.0 A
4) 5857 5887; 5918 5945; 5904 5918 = 0.7 A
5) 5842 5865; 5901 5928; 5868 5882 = 0.3 A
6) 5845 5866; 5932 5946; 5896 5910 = 1.5 A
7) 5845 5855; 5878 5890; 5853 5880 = -1.2 A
